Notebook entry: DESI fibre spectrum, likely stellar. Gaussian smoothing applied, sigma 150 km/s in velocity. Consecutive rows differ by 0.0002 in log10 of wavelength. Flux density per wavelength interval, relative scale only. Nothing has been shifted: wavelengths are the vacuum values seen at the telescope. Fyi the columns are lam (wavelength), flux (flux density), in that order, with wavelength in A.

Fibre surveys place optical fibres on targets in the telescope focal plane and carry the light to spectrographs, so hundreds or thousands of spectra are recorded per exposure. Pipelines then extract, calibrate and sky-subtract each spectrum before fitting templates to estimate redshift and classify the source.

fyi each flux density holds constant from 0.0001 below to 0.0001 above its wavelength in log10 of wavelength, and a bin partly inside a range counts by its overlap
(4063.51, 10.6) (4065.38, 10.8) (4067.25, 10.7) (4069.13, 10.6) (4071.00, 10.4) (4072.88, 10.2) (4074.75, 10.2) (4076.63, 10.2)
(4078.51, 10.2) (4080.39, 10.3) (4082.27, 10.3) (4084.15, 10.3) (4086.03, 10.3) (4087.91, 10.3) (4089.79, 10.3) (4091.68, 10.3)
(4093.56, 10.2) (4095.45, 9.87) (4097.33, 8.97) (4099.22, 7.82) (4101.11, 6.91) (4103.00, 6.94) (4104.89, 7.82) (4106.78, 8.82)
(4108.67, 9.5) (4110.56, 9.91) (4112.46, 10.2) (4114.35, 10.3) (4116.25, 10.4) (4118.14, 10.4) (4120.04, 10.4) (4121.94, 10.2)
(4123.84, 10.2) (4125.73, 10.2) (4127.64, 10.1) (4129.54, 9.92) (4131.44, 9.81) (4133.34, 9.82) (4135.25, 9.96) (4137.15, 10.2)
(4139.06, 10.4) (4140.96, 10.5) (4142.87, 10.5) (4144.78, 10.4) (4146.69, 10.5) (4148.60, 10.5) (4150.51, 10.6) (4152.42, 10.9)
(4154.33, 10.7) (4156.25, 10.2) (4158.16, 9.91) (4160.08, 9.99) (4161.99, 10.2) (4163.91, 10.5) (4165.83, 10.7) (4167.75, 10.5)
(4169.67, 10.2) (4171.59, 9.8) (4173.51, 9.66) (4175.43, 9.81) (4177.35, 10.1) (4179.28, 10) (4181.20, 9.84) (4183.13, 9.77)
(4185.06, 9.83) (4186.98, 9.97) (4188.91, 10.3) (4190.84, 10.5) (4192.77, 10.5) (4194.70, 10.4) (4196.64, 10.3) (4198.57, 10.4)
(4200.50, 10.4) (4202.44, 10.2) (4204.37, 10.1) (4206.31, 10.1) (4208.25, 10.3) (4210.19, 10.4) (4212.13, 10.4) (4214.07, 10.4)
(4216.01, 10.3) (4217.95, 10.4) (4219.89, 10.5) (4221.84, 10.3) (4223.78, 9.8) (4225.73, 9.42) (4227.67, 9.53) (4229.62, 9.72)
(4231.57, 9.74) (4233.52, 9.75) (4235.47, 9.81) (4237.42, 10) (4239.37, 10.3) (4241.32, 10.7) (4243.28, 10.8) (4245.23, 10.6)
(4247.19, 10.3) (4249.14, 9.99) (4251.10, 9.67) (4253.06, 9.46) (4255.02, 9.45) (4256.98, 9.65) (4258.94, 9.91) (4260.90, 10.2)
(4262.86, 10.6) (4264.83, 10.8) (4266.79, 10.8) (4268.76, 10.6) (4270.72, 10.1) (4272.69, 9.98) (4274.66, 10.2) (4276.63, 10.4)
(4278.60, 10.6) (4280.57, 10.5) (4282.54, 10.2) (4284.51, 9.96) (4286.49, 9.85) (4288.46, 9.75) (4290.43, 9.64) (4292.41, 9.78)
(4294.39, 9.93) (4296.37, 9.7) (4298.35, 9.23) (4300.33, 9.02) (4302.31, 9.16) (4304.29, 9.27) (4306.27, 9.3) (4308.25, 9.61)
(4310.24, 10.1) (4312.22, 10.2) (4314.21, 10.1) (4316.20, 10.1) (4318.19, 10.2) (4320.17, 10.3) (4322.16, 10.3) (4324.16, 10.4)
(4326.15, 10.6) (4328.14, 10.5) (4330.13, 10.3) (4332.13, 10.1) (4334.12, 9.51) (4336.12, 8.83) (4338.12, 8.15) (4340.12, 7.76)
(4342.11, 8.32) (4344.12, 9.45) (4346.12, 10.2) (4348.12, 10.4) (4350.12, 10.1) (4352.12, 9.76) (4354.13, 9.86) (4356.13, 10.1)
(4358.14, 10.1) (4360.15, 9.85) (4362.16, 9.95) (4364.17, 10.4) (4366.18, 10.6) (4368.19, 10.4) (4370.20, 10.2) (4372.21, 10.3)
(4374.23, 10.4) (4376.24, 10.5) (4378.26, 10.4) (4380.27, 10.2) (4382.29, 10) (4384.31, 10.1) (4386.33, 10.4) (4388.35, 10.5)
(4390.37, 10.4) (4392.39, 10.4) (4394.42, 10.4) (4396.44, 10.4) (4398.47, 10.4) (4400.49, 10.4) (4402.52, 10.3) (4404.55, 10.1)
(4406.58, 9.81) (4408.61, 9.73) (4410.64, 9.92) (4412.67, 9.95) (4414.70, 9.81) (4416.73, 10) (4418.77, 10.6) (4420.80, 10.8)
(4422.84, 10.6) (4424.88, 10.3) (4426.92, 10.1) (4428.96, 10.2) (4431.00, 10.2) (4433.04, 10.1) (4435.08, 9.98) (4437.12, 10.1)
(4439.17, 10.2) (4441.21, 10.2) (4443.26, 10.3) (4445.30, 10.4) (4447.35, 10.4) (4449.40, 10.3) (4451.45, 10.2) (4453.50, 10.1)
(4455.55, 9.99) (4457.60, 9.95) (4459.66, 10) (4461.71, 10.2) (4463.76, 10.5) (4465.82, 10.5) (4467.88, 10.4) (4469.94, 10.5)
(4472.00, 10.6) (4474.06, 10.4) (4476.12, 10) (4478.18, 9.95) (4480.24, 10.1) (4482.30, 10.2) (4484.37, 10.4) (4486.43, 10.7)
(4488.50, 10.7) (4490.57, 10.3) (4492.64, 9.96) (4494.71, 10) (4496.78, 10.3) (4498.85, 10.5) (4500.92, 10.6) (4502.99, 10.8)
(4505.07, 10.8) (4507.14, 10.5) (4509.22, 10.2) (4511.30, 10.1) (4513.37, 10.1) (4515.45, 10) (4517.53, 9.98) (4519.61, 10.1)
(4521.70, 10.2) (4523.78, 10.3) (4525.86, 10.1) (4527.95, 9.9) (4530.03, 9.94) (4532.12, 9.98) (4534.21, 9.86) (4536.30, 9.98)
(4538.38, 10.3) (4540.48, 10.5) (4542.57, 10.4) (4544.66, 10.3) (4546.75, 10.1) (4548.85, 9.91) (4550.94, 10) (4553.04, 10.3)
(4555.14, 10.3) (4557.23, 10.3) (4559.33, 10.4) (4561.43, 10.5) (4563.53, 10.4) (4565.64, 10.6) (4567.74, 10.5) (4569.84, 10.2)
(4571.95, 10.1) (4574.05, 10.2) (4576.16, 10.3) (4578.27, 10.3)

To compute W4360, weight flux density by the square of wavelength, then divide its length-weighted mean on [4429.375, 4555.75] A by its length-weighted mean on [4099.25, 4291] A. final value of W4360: 1.17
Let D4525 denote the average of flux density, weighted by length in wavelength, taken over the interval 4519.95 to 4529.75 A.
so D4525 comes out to 10.1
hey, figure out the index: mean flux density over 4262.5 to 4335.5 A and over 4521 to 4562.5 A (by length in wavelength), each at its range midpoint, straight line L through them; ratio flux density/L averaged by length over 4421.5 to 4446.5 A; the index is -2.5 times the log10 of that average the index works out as -0.01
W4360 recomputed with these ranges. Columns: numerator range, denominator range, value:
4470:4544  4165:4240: 1.17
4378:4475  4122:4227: 1.13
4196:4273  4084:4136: 1.12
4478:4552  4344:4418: 1.07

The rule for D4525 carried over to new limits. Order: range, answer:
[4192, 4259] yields 10.1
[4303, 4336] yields 10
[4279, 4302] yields 9.78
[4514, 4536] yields 10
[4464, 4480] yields 10.3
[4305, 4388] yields 9.96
